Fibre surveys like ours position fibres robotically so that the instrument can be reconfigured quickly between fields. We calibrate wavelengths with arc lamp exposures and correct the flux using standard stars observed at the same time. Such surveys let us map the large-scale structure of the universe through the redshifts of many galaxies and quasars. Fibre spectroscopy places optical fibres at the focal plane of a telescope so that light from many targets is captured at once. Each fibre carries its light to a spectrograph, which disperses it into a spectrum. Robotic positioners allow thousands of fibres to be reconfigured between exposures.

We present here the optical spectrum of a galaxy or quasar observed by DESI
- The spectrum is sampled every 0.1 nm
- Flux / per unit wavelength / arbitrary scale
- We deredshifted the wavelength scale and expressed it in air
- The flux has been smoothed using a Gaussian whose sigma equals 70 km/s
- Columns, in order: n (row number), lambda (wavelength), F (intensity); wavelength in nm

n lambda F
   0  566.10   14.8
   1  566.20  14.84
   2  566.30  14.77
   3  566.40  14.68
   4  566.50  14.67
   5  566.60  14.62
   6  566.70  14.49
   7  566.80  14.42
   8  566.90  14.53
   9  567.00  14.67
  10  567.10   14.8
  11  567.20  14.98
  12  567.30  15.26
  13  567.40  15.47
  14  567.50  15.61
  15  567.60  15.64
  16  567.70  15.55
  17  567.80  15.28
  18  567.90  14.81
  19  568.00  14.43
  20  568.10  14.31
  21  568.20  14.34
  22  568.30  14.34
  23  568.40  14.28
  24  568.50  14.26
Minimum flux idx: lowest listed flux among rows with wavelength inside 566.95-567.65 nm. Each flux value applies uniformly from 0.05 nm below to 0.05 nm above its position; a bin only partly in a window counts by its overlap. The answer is 14.67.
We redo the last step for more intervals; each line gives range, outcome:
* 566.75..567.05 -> 14.42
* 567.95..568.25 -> 14.31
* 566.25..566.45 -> 14.68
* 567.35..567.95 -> 14.81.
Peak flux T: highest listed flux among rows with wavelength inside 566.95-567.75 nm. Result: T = 15.64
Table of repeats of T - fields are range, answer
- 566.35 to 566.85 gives 14.68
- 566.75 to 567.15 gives 14.8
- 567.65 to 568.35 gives 15.55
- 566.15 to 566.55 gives 14.84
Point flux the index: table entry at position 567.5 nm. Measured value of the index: 15.61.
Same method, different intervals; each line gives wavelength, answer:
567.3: 15.26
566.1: 14.8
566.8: 14.42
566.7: 14.49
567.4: 15.47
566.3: 14.77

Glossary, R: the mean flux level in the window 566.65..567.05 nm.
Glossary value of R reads 14.5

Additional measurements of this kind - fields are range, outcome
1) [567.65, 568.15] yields 14.9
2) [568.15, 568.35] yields 14.3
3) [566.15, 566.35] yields 14.8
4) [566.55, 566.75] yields 14.6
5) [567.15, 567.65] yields 15.4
